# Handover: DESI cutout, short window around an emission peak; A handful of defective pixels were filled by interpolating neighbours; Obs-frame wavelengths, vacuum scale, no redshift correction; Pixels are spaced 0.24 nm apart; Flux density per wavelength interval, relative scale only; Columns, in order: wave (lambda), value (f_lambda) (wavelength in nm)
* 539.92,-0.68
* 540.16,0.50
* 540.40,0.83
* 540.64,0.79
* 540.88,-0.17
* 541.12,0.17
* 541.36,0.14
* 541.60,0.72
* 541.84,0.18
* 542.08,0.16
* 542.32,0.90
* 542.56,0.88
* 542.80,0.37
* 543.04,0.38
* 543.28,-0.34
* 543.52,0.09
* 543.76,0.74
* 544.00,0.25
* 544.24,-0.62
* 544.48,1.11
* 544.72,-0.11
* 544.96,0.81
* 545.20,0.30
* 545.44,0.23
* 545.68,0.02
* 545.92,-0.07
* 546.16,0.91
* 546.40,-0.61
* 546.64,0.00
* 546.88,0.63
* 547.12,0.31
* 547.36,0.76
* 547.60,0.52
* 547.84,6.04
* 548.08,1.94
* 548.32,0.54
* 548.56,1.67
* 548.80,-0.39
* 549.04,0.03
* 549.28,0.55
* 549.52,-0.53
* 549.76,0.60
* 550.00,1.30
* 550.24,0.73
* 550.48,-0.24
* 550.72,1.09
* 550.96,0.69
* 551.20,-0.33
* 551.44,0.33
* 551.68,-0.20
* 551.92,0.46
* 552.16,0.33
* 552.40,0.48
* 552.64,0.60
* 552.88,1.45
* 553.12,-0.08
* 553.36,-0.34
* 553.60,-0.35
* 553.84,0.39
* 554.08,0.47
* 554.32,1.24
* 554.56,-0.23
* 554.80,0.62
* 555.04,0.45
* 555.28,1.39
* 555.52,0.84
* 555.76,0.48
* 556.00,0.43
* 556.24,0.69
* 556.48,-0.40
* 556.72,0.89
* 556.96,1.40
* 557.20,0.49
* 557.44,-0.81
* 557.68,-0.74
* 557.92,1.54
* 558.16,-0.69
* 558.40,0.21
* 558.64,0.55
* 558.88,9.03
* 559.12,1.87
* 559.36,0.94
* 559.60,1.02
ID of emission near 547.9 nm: Hbeta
